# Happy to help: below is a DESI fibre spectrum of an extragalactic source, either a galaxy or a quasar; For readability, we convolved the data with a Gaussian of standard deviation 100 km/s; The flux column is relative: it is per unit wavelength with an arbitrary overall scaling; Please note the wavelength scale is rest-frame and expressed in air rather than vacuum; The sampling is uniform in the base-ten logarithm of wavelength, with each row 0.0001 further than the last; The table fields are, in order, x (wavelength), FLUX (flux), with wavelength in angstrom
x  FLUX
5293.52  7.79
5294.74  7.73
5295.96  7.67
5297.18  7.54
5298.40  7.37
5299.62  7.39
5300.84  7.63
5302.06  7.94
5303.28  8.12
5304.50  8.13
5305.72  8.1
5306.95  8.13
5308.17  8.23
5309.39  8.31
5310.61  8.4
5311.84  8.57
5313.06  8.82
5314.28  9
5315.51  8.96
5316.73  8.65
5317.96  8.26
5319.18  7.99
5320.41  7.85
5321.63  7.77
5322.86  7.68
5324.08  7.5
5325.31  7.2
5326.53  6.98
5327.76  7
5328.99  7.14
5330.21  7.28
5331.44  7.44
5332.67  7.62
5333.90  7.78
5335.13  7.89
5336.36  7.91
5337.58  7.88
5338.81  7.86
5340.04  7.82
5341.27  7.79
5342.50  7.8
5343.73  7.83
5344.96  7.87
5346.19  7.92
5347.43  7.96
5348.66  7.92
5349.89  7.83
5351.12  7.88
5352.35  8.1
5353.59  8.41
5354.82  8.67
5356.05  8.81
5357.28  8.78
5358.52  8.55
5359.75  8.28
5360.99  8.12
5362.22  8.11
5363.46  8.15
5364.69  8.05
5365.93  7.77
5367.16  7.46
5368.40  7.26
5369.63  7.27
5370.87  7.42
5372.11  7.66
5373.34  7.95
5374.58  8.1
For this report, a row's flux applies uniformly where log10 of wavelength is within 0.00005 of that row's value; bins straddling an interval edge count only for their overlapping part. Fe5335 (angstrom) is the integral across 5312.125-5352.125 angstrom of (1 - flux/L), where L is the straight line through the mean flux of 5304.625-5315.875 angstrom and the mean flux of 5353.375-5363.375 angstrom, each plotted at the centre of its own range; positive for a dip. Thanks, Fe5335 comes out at 2.9 angstrom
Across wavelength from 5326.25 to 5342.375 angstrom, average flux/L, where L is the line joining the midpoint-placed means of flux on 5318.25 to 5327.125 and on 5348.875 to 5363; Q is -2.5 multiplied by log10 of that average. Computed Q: 0.04 mag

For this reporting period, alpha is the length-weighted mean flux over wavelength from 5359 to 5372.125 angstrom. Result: 7.79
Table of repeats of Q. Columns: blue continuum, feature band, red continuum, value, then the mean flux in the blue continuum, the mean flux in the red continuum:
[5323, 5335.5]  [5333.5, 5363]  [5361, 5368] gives -0.056 mag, 7.38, 7.91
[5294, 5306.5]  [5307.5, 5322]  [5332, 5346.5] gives -0.084 mag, 7.76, 7.83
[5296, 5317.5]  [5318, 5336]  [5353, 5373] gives 0.082 mag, 8.18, 8.05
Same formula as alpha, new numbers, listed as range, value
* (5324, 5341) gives 7.53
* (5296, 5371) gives 7.94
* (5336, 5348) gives 7.86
